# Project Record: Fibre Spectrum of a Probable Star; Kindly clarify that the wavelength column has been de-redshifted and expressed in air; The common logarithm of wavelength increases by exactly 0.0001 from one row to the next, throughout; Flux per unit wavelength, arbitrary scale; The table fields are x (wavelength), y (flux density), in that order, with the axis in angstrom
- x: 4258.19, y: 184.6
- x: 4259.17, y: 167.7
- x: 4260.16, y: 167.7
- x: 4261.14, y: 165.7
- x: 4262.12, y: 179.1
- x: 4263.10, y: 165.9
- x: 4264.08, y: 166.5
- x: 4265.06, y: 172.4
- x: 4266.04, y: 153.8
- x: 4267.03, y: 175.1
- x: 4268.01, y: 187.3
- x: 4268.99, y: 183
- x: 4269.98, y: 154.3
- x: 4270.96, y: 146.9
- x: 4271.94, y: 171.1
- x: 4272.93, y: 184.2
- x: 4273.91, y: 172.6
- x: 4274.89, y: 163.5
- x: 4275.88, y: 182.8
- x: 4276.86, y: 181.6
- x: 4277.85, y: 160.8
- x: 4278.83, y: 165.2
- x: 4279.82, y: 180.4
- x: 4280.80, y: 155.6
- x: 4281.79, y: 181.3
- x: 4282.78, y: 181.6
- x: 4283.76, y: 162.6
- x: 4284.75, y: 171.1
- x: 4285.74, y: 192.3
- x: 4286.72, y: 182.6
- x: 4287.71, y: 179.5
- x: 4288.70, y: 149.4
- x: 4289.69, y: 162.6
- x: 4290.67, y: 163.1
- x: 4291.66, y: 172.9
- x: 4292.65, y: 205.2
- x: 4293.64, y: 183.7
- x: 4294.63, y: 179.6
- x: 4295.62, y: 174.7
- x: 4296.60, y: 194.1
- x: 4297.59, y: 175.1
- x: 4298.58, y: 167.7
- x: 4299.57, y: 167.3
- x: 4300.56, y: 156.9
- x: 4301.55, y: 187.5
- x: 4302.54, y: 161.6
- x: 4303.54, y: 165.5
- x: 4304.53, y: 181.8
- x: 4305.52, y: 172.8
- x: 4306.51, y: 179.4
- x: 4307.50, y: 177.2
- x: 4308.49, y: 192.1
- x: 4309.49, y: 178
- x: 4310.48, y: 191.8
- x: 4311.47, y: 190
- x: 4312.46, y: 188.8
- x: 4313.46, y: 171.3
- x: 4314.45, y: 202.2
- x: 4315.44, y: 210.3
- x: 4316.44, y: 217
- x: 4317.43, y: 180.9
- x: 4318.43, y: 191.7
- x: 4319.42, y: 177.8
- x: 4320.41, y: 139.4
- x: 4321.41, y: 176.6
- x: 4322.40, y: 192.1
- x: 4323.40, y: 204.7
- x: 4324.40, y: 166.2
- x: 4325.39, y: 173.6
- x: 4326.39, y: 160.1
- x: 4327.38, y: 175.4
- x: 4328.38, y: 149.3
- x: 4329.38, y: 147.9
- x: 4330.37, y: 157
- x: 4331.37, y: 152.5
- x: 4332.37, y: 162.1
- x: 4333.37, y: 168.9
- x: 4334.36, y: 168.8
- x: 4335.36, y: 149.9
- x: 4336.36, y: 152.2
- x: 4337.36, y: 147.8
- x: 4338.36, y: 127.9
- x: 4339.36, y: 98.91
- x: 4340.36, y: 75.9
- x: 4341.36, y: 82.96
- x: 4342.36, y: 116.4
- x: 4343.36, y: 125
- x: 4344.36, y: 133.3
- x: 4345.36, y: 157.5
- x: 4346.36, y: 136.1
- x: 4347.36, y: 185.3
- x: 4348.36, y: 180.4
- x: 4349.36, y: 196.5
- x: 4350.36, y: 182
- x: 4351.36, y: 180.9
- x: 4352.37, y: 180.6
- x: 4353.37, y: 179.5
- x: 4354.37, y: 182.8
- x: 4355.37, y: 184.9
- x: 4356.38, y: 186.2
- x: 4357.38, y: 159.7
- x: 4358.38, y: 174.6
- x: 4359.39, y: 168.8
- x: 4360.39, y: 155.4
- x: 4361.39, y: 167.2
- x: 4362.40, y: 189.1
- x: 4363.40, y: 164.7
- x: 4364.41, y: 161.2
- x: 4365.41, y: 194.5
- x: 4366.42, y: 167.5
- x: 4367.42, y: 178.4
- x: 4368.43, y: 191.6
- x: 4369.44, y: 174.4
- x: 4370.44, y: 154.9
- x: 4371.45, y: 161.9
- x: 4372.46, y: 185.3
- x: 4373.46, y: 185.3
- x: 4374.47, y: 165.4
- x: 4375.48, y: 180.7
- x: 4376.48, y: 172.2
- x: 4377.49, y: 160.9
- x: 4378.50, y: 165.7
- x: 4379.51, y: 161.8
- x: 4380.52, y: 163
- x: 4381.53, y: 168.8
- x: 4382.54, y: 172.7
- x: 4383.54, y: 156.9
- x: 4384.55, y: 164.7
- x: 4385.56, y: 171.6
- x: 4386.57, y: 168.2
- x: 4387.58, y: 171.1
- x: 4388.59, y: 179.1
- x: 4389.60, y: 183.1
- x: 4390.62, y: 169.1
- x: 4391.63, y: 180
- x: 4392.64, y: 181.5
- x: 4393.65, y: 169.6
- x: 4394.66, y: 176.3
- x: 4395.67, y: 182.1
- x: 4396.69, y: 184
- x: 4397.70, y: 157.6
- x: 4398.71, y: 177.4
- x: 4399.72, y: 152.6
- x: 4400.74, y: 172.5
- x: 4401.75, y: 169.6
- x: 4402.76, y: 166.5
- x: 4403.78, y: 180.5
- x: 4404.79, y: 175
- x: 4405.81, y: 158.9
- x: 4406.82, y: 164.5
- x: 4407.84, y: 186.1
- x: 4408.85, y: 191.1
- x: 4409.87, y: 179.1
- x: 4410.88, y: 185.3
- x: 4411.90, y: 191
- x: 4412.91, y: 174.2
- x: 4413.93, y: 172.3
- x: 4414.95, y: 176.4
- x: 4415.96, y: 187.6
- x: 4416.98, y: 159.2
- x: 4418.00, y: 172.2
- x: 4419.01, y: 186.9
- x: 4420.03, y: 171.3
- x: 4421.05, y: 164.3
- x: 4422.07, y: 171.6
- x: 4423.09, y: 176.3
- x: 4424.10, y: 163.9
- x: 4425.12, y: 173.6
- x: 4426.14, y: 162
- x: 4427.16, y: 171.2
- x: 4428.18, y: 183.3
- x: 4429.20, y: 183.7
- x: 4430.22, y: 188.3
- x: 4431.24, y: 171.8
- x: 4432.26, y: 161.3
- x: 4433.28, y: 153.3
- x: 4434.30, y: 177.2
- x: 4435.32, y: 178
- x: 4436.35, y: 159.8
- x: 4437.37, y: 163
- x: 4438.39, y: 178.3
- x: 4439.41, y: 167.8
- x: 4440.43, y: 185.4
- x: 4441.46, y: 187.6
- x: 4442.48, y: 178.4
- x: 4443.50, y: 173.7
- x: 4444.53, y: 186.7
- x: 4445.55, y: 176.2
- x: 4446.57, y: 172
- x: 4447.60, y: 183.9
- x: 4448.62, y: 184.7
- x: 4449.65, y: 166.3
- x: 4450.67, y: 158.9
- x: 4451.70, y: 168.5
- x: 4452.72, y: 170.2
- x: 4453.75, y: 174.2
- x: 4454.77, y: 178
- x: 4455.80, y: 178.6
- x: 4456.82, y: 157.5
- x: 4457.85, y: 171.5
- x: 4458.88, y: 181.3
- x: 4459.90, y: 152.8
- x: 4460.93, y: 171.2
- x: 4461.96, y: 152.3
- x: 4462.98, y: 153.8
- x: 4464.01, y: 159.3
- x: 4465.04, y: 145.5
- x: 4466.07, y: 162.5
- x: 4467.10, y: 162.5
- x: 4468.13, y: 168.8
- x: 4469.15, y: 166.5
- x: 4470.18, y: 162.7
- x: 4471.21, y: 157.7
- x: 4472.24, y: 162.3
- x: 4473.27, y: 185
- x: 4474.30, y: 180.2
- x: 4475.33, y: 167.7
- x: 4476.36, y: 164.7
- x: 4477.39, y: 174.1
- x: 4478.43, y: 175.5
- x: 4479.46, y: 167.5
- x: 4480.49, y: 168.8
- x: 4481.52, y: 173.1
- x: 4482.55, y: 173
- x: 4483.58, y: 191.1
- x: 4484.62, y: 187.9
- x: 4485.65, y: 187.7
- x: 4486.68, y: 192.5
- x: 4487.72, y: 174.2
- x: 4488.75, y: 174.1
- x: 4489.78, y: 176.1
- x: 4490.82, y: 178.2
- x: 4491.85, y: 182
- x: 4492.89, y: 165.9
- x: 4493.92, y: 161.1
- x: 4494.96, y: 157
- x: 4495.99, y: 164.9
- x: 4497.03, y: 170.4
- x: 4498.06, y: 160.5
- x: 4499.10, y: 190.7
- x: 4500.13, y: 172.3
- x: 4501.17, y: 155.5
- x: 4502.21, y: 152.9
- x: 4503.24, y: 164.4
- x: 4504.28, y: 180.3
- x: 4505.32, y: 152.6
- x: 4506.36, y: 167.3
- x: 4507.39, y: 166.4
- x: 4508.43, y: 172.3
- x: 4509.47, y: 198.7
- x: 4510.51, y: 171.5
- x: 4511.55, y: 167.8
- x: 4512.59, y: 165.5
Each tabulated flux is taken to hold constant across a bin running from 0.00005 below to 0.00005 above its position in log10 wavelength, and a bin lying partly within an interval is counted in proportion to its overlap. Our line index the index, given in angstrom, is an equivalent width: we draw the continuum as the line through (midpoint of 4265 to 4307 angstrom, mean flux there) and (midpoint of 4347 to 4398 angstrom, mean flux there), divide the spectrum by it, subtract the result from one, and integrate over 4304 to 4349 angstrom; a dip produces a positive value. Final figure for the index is 2.5 angstrom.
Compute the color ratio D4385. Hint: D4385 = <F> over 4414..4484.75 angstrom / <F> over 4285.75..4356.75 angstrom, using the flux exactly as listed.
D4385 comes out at 1.02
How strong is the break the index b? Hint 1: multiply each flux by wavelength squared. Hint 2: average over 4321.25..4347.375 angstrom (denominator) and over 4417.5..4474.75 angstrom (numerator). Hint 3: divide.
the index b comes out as 1.2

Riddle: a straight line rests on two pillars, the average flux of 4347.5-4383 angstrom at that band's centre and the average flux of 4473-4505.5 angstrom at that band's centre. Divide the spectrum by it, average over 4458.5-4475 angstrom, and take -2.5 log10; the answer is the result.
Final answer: 0.06 mag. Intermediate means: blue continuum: 174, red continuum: 173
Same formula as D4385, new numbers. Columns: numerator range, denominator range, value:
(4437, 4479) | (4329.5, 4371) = 1.06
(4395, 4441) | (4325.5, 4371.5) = 1.09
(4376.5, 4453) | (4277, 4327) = 0.97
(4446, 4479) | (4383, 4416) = 0.96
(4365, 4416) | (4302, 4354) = 1.05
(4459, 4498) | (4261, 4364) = 1.00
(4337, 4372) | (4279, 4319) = 0.89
